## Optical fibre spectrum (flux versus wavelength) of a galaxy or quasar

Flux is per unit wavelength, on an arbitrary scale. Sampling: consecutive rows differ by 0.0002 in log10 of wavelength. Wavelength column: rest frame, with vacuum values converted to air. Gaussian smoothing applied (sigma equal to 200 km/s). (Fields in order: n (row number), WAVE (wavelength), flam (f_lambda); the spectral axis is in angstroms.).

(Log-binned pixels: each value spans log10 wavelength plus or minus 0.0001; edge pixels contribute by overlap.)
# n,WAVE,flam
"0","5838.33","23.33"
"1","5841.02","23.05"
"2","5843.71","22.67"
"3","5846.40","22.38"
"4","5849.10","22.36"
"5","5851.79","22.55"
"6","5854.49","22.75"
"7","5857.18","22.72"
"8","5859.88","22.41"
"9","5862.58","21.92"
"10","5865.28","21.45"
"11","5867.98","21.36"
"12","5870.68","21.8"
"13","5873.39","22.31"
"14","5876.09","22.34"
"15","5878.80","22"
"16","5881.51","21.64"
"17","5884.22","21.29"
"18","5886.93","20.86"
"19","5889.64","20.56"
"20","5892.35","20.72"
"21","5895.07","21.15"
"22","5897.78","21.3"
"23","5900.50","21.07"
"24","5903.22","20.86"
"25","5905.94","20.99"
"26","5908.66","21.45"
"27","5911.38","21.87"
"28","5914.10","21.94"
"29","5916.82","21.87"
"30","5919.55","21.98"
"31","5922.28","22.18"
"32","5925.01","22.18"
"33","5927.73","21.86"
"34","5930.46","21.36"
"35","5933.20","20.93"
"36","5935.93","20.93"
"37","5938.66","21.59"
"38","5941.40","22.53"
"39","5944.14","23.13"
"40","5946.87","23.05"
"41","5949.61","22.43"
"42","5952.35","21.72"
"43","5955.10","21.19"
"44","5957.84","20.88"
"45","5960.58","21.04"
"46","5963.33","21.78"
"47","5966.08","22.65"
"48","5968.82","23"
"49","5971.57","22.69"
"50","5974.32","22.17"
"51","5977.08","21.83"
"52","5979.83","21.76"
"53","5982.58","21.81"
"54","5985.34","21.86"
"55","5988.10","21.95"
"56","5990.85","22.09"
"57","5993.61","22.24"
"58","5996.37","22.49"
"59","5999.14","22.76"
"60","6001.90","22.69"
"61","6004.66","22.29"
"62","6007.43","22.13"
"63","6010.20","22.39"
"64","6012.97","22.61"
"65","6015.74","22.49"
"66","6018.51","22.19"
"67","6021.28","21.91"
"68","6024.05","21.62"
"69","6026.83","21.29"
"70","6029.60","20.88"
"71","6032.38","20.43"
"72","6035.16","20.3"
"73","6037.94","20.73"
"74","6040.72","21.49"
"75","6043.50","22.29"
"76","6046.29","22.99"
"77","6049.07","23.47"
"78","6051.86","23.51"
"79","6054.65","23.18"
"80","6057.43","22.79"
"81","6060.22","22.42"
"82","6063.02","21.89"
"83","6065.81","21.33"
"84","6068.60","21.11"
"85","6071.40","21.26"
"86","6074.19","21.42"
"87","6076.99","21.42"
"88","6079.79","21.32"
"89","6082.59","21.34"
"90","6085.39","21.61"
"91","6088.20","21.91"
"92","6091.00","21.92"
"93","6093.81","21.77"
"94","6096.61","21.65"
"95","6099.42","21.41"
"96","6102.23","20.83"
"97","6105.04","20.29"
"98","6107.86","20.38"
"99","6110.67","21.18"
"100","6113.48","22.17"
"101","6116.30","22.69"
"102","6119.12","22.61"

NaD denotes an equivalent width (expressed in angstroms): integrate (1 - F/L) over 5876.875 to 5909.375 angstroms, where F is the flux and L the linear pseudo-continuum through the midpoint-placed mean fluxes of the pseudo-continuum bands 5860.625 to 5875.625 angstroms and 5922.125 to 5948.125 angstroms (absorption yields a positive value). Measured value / 1.1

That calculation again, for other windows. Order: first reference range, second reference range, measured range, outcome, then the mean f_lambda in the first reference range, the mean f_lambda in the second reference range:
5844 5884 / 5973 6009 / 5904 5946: 0.7 angstroms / 22.1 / 22.2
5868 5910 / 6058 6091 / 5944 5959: -0.4 angstroms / 21.4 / 21.6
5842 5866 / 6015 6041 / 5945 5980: -0.5 angstroms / 22.4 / 21.3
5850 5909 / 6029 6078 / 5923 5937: 0.1 angstroms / 21.6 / 21.8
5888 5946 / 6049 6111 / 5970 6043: -0.9 angstroms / 21.6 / 21.7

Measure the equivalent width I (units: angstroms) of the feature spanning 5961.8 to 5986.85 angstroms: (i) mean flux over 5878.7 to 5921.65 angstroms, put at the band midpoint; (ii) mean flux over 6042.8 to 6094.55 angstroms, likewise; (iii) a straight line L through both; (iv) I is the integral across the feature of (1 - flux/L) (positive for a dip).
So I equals -0.6 angstroms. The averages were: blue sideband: 21.3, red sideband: 22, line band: 22.2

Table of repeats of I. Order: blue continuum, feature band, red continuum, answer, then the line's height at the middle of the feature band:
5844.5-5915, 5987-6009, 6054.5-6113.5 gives -0.75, 21.6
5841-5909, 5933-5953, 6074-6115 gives -0.45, 21.6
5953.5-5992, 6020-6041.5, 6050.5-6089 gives 0.82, 21.9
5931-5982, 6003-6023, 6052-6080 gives -0.32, 21.9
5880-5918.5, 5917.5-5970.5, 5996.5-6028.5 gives -0.69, 21.6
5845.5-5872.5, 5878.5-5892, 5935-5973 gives 0.59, 22.1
